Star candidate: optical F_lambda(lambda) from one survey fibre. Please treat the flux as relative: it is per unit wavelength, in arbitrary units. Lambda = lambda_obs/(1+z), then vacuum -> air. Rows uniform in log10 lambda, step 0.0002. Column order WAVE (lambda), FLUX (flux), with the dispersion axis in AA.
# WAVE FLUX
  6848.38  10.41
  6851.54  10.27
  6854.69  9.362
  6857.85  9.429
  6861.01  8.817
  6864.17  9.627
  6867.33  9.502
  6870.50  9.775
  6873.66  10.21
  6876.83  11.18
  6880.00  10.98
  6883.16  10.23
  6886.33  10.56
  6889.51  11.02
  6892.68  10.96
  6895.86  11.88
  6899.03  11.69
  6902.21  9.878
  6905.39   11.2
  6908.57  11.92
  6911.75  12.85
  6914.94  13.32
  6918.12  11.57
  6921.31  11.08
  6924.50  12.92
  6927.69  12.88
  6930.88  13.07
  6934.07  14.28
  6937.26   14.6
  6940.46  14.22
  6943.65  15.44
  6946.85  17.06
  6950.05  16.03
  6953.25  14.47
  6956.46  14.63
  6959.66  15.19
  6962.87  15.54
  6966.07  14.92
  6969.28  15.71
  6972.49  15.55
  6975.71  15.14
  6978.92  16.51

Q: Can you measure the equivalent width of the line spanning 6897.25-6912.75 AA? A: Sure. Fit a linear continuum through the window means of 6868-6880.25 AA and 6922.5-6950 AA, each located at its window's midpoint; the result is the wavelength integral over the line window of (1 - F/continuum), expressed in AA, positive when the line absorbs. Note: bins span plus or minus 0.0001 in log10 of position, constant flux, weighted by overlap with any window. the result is 1.2 AA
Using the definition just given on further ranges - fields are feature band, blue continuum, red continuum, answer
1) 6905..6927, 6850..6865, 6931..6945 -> 1.5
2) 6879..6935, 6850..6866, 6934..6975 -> 2.9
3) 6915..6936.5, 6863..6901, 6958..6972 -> 0.6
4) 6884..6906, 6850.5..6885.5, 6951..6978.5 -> 0.8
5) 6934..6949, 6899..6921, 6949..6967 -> -1.4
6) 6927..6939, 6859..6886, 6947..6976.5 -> -0.1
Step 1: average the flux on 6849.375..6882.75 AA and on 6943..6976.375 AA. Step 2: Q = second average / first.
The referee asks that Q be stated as 1.6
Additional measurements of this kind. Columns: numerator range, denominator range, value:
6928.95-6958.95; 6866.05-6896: 1.40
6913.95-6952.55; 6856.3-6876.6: 1.44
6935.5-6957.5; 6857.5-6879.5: 1.54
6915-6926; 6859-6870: 1.29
